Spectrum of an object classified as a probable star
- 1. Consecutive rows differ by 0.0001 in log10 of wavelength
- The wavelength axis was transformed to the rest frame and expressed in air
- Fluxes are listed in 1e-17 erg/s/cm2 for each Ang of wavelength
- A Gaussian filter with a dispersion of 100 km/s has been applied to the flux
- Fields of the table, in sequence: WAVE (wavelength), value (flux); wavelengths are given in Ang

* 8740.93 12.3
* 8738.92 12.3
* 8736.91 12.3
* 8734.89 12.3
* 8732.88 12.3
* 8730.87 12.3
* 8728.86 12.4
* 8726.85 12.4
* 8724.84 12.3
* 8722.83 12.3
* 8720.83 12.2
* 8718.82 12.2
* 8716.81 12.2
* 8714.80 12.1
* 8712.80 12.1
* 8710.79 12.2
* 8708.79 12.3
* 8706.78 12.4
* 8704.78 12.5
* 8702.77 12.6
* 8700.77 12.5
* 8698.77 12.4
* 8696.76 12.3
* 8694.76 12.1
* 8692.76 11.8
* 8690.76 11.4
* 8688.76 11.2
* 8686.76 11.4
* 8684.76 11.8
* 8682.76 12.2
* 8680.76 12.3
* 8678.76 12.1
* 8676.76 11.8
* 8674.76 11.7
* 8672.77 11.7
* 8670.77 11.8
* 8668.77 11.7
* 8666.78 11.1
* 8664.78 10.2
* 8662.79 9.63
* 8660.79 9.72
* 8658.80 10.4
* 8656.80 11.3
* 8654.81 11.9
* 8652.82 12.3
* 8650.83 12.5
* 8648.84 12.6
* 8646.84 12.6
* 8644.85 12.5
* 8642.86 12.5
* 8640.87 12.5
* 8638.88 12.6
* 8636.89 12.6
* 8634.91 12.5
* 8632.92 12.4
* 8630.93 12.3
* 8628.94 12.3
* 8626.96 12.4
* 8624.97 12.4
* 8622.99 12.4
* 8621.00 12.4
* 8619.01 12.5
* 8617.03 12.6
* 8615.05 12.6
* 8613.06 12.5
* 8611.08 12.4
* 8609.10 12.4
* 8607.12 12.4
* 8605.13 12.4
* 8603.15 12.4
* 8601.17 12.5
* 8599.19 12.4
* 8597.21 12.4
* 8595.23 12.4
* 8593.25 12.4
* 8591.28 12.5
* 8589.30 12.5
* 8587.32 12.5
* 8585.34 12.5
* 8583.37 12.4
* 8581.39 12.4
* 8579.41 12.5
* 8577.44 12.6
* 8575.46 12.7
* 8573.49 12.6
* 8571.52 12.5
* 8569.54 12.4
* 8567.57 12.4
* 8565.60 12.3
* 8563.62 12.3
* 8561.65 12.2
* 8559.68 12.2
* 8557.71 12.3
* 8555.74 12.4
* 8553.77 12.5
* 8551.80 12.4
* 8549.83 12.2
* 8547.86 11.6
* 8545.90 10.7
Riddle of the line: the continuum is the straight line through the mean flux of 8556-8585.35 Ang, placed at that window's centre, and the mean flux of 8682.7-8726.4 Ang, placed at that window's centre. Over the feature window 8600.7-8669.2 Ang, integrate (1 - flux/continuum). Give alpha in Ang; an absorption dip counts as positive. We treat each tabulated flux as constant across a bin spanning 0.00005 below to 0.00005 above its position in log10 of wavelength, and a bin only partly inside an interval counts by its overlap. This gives 1.2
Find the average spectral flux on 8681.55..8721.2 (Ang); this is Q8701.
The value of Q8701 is 12.1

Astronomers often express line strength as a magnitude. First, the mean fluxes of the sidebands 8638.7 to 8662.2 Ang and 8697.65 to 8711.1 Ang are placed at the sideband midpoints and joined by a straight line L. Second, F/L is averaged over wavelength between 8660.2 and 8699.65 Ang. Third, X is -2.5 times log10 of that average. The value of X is 0.06 mag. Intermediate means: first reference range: 11.9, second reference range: 12.4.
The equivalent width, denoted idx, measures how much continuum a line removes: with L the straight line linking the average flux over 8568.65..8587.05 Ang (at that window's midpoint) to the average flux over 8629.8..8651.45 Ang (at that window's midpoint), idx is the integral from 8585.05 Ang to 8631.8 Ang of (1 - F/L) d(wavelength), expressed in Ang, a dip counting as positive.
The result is 0.26 Ang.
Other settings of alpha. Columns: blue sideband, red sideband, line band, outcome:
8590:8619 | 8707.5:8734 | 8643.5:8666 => 1.70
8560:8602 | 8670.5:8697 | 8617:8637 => -0.42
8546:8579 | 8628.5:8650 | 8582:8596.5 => -0.09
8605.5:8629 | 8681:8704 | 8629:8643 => -0.16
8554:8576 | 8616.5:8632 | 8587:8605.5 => -0.06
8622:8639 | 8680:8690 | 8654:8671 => 1.73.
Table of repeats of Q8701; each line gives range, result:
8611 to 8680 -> 12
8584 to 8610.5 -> 12.4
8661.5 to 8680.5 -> 11.3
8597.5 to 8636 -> 12.4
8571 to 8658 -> 12.4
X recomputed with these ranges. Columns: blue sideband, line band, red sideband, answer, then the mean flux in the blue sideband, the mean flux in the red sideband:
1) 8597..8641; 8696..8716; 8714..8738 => 0.00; 12.4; 12.3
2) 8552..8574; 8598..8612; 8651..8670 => -0.06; 12.4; 11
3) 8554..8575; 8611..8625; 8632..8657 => -0.01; 12.4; 12.4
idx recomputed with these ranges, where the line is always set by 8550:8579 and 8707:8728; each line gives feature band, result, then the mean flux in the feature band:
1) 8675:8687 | 0.32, 11.9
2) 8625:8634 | -0.01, 12.4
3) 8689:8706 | 0.14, 12.2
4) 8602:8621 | -0.16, 12.5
